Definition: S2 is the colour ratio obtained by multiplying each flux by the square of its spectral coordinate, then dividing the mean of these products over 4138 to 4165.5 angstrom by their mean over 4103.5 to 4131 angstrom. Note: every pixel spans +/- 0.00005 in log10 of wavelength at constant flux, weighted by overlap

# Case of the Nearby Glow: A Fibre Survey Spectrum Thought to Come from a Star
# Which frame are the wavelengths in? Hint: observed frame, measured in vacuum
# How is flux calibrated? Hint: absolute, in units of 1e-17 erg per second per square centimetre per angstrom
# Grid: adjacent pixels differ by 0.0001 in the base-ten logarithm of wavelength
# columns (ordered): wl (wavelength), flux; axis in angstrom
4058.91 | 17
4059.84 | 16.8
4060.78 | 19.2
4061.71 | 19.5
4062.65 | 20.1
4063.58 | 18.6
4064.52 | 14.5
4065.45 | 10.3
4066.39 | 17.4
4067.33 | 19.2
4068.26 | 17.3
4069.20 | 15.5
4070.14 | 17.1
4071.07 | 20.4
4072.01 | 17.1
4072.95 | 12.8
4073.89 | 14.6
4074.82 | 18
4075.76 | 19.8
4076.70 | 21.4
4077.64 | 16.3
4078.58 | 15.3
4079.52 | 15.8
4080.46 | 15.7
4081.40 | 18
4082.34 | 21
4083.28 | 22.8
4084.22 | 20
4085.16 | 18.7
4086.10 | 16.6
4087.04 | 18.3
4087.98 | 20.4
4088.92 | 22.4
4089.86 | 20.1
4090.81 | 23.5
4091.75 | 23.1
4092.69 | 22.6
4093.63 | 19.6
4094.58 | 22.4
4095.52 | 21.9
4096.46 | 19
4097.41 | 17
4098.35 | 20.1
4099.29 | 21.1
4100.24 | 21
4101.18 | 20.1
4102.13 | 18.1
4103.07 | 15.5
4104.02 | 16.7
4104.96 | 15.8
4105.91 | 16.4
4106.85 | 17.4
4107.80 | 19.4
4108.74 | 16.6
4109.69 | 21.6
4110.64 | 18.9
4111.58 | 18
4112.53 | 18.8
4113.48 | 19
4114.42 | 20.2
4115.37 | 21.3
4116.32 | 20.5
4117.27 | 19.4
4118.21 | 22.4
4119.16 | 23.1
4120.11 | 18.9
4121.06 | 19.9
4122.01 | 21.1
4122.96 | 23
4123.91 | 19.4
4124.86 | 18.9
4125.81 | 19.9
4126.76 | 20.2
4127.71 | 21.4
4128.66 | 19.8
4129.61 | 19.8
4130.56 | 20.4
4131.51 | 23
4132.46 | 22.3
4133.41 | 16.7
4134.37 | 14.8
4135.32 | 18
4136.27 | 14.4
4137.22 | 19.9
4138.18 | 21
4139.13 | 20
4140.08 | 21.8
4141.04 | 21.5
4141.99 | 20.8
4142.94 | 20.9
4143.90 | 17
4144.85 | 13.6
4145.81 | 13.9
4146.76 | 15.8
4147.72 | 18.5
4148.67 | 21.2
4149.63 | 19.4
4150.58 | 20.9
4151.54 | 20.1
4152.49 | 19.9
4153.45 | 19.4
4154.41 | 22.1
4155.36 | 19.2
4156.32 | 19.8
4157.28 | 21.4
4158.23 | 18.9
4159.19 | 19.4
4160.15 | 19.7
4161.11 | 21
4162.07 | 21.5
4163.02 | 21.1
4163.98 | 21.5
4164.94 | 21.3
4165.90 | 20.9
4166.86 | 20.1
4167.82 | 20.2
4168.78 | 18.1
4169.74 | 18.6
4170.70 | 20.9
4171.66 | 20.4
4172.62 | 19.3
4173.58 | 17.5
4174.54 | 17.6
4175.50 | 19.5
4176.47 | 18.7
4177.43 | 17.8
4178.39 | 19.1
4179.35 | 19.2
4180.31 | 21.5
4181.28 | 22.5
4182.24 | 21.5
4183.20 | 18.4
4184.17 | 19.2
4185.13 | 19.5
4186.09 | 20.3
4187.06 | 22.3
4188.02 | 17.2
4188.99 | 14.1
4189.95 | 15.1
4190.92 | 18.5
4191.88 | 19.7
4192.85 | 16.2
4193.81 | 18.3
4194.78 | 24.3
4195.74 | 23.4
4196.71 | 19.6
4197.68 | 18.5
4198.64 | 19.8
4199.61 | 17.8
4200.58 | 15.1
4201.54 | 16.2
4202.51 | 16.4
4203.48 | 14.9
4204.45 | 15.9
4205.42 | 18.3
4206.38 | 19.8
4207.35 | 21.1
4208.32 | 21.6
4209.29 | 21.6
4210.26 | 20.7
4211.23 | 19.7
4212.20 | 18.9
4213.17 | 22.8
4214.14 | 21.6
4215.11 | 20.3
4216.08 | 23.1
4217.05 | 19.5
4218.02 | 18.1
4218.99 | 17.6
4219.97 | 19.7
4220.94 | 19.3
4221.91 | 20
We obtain 1.0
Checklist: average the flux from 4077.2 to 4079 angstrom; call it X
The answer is 15.8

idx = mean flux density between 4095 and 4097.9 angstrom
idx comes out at 19.4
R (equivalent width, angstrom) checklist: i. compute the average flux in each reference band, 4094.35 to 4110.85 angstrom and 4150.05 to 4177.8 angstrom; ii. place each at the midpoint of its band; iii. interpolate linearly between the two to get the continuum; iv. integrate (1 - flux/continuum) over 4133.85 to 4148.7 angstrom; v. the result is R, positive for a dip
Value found 1.0 angstrom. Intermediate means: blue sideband 18.8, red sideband 19.9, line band 18.2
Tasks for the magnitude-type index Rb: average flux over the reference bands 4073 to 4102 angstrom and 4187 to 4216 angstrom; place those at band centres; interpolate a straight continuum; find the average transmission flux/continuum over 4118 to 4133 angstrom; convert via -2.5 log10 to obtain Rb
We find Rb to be -0.08 mag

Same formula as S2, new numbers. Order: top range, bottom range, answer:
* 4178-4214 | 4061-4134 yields 1.05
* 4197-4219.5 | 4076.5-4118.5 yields 1.04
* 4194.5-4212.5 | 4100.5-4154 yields 1.03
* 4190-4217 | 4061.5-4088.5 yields 1.17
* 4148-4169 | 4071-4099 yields 1.10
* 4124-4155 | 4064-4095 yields 1.08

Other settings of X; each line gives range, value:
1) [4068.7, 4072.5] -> 17.5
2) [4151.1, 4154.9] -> 20.4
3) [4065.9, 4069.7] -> 17.3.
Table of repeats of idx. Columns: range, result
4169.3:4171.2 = 19.8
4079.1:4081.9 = 16.6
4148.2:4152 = 20.4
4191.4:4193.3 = 18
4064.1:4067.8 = 15.4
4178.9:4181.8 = 21.1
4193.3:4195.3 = 21.3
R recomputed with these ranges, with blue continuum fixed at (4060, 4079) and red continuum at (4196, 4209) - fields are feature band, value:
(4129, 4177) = -4.38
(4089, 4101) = -2.46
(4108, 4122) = -1.89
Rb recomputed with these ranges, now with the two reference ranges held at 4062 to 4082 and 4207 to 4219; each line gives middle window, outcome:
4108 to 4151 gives -0.06 mag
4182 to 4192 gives 0.08 mag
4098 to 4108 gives -0.03 mag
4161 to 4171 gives -0.06 mag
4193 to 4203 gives 0.08 mag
